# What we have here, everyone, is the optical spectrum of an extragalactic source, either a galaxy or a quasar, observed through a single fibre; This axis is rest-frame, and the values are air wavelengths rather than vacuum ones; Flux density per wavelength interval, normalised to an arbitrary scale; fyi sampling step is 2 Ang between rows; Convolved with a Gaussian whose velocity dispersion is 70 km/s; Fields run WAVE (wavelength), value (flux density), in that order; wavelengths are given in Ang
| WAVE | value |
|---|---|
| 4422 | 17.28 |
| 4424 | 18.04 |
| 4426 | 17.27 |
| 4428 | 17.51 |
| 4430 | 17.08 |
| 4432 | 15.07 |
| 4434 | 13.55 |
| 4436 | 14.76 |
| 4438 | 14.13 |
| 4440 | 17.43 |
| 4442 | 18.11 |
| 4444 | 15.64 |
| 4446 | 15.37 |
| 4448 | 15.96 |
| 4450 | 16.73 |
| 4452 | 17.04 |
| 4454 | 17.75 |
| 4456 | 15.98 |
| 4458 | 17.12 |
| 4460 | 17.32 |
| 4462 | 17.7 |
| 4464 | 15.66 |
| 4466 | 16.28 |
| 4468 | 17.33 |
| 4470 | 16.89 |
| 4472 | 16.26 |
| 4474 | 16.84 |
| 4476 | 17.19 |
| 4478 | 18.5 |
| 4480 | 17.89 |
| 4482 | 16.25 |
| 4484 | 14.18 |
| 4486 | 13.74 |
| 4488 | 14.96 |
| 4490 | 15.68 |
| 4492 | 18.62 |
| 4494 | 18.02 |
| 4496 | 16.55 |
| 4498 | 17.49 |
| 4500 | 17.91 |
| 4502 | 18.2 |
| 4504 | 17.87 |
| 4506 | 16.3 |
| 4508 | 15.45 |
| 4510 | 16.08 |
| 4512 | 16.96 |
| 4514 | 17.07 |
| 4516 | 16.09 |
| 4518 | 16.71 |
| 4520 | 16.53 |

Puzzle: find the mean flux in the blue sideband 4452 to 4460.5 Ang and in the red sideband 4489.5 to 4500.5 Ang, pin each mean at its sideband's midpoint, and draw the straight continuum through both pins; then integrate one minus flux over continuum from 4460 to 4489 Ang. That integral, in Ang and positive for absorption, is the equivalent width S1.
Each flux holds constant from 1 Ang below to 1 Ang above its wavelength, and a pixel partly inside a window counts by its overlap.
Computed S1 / 1.3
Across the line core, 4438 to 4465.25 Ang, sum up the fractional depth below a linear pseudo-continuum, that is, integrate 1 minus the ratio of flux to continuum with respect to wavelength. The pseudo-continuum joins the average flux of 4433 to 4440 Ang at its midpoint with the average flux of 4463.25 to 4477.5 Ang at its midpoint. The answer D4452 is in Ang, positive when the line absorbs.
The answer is -1.95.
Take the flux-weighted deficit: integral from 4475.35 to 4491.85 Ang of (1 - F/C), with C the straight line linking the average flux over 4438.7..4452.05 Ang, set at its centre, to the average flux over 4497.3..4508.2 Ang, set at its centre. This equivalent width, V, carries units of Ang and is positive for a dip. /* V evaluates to 0.87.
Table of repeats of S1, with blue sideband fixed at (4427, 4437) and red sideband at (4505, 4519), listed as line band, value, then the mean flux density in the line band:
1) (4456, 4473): -0.9 Ang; 16.8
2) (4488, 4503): -1.0 Ang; 17.3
